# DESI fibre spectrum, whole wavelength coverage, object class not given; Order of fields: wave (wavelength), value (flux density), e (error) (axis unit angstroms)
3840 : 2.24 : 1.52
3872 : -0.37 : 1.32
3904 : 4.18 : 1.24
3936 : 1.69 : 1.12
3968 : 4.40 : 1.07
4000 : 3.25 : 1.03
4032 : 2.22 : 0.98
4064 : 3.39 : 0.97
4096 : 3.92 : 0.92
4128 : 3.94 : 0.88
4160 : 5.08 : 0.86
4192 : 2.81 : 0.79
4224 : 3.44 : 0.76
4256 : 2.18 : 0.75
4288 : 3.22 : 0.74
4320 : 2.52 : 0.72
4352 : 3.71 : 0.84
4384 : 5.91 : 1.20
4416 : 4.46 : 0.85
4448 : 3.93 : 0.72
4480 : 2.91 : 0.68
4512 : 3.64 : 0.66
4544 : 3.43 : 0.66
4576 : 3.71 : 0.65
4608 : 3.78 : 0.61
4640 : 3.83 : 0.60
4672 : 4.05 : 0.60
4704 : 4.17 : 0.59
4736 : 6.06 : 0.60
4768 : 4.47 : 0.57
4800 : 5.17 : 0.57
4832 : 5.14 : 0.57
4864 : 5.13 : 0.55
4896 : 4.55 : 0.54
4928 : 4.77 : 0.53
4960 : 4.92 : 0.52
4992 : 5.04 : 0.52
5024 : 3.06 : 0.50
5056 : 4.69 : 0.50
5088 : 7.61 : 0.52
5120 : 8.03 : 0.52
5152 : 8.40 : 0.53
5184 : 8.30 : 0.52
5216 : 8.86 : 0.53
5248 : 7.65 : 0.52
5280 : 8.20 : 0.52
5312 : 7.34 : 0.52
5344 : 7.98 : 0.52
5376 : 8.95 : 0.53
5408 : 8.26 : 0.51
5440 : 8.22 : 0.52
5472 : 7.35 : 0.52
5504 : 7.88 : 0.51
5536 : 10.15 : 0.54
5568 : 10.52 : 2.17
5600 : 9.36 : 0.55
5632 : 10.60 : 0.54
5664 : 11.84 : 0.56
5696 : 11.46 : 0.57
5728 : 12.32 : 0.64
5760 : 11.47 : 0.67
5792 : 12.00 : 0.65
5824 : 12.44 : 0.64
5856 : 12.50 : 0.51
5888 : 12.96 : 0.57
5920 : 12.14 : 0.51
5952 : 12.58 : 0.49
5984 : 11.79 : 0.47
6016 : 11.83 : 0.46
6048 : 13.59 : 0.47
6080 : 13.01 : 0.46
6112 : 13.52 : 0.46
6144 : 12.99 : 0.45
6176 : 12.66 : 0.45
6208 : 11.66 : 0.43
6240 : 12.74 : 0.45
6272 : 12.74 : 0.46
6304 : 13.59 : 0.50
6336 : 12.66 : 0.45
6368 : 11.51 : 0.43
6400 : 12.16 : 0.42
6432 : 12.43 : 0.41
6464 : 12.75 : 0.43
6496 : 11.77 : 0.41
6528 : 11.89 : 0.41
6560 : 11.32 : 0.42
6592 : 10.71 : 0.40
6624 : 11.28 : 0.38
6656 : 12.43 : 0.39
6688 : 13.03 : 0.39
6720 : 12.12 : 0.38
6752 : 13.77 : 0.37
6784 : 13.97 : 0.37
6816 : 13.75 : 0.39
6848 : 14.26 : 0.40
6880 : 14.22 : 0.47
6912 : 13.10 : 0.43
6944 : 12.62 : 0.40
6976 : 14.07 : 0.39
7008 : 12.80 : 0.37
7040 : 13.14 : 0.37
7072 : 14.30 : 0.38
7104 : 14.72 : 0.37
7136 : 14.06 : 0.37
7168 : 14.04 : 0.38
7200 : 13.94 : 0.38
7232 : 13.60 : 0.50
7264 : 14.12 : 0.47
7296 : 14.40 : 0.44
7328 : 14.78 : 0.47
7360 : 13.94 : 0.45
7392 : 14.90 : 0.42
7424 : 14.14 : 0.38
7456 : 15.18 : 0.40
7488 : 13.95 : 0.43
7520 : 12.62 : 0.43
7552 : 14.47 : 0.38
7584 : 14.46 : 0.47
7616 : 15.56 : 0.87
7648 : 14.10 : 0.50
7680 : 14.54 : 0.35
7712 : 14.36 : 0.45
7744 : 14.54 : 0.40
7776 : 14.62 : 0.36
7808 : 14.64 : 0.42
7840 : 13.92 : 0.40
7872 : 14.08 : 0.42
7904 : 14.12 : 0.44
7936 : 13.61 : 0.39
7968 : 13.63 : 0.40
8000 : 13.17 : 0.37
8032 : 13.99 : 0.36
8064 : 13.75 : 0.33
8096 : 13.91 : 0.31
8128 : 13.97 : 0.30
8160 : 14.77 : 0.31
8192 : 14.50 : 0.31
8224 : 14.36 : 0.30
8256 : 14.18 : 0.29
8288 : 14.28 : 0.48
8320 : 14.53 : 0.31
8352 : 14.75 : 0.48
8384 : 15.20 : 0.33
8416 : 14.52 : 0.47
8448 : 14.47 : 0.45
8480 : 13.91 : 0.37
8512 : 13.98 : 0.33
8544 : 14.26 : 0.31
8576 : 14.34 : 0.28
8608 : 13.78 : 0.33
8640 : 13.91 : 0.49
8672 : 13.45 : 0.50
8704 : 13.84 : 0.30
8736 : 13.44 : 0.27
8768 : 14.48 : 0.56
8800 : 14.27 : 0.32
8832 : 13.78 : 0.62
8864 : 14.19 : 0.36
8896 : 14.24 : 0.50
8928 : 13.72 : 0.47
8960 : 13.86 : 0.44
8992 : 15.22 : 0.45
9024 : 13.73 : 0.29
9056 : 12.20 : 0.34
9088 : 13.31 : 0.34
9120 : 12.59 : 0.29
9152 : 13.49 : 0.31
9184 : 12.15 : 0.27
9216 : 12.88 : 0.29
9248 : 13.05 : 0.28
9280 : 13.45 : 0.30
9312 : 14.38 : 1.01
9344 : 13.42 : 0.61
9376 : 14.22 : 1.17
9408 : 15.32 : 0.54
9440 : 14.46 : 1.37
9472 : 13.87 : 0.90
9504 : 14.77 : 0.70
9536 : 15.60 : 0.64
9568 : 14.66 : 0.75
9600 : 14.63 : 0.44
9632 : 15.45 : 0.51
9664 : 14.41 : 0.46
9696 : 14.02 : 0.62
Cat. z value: 0.28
